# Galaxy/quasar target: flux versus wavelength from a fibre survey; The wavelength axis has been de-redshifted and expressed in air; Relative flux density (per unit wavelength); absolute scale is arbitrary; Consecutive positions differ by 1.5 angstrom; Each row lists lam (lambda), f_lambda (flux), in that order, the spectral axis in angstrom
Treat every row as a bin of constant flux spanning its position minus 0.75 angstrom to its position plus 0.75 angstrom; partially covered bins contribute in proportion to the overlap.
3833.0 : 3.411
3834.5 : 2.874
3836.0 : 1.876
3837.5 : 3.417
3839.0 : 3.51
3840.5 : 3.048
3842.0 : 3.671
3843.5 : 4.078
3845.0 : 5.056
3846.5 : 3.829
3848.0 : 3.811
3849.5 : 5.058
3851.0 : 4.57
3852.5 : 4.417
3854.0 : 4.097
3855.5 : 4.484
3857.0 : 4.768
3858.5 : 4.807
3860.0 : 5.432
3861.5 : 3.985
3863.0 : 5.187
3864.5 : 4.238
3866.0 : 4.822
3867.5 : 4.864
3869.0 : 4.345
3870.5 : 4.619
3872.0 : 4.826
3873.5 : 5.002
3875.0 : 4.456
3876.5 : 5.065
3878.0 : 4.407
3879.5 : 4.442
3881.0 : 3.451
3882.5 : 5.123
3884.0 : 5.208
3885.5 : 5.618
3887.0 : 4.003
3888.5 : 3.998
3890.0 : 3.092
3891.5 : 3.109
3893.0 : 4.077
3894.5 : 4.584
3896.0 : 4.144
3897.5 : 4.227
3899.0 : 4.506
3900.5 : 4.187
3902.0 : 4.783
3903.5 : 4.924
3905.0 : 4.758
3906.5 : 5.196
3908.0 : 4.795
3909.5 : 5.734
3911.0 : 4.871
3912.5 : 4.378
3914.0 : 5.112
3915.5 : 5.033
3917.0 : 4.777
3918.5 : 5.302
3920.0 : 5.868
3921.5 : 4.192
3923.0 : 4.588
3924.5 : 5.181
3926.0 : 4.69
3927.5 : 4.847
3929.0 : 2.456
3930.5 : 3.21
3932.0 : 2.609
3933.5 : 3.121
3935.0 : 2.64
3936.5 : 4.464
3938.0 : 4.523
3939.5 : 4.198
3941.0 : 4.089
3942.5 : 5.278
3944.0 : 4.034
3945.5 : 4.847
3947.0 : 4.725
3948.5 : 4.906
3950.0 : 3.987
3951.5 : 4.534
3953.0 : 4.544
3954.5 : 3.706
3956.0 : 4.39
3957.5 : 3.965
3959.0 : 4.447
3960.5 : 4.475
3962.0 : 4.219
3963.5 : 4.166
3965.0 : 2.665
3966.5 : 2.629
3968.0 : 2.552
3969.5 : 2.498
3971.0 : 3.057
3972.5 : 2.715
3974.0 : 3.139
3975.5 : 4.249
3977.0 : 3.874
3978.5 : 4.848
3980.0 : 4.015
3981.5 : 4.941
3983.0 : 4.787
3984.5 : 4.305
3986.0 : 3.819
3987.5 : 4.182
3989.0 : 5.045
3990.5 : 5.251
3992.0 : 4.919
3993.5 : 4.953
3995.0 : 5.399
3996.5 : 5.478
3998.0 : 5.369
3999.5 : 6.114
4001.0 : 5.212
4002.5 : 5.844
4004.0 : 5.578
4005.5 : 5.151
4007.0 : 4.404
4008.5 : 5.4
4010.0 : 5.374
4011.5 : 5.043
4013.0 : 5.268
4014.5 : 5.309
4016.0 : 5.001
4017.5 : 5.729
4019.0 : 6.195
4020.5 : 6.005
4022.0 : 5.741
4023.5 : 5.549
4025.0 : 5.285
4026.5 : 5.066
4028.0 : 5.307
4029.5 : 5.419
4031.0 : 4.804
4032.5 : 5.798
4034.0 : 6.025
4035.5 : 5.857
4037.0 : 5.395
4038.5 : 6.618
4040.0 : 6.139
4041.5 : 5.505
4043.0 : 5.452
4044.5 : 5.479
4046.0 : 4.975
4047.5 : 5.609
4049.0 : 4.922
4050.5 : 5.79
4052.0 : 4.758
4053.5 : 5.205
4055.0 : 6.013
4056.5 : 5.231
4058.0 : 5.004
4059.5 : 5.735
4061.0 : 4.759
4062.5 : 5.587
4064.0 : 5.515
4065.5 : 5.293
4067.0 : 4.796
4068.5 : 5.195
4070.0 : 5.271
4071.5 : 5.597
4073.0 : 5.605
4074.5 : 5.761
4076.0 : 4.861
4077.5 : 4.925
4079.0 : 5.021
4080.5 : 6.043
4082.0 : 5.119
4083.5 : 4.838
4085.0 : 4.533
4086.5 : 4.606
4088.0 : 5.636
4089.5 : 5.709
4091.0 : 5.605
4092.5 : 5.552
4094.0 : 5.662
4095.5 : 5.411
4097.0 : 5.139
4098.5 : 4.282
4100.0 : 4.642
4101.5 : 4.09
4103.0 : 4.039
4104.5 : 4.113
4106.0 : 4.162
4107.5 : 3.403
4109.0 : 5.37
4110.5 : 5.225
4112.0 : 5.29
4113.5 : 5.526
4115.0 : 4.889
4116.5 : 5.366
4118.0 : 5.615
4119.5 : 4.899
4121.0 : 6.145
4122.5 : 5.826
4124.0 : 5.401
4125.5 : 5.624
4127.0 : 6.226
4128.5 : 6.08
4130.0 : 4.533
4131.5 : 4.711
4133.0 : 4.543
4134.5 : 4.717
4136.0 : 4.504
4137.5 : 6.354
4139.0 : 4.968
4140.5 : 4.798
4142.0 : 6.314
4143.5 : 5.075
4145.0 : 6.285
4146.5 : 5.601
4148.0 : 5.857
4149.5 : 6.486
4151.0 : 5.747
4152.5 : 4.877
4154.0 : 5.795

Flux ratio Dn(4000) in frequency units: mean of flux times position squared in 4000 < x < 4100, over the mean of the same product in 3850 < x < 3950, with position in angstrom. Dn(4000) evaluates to 1.3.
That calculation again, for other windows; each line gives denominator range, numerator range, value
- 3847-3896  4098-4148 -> 1.30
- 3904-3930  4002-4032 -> 1.18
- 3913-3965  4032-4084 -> 1.34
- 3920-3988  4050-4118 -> 1.36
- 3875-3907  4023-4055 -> 1.34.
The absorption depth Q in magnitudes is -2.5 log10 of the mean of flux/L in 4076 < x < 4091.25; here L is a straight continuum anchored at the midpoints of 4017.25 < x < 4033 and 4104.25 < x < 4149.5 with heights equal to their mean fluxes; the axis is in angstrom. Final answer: 0.04 mag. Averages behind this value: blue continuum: 5.53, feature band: 5.17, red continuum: 5.28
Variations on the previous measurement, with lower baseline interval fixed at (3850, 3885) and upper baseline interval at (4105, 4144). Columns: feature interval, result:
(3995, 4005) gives -0.132 mag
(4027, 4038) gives -0.108 mag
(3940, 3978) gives 0.231 mag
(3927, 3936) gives 0.459 mag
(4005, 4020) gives -0.072 mag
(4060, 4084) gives -0.037 mag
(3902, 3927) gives -0.046 mag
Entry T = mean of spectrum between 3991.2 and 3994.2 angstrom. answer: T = 4.94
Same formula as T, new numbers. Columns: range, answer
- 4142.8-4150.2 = 5.86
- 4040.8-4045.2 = 5.48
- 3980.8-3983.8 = 4.85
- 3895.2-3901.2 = 4.27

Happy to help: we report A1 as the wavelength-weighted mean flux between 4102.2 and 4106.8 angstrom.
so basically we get 4.1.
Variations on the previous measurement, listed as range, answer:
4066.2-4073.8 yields 5.3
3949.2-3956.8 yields 4.23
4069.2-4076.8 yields 5.41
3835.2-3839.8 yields 2.93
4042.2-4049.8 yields 5.29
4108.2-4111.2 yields 5.27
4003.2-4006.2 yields 5.38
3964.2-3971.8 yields 2.69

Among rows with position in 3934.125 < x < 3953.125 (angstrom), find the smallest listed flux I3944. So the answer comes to 2.64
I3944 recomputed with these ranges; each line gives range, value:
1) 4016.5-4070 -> 4.758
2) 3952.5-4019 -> 2.498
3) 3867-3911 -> 3.092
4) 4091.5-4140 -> 3.403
